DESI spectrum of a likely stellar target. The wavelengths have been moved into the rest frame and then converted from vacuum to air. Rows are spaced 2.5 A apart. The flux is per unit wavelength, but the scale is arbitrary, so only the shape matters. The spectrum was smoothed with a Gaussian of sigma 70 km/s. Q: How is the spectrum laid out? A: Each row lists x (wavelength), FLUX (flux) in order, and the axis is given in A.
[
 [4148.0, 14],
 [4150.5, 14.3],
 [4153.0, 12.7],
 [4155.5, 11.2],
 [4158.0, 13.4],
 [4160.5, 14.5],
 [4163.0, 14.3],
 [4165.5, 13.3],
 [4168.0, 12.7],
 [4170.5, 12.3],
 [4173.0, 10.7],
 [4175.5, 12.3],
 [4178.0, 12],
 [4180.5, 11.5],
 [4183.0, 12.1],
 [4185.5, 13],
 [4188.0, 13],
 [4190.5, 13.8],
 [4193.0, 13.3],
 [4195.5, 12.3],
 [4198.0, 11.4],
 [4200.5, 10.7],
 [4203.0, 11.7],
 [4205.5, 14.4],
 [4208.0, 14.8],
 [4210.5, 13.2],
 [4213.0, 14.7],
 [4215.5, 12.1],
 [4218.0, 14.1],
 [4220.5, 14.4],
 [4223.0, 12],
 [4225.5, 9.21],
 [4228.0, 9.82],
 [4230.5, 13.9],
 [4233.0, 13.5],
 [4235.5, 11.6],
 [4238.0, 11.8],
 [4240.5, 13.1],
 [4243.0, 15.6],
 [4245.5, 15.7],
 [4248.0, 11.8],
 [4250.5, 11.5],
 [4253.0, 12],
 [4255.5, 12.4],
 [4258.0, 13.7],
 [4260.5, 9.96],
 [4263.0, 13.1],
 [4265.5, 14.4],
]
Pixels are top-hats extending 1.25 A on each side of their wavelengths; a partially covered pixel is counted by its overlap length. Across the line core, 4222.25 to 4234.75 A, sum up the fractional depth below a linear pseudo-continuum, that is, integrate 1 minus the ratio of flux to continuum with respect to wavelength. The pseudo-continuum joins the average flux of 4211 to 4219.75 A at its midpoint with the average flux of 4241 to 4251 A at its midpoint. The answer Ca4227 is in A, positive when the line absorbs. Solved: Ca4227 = 1.8 A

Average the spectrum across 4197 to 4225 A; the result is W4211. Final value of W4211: 13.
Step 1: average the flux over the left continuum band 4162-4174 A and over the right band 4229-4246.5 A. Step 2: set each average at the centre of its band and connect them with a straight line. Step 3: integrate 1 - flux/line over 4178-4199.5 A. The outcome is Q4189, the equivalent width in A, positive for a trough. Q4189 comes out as 0.7 A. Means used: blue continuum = 12.7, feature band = 12.5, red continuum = 13.5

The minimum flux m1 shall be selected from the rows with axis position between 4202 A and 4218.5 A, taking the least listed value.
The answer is 11.7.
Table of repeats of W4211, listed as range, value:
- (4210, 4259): 12.8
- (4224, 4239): 11.6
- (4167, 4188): 12.1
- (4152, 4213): 12.7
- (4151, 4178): 12.7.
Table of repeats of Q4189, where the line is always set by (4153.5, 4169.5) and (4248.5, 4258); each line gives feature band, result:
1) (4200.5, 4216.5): -0.77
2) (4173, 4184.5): 1.01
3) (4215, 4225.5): -0.17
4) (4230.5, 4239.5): -0.12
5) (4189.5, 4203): 0.63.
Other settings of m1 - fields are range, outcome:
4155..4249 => 9.21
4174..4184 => 11.5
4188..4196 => 12.3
